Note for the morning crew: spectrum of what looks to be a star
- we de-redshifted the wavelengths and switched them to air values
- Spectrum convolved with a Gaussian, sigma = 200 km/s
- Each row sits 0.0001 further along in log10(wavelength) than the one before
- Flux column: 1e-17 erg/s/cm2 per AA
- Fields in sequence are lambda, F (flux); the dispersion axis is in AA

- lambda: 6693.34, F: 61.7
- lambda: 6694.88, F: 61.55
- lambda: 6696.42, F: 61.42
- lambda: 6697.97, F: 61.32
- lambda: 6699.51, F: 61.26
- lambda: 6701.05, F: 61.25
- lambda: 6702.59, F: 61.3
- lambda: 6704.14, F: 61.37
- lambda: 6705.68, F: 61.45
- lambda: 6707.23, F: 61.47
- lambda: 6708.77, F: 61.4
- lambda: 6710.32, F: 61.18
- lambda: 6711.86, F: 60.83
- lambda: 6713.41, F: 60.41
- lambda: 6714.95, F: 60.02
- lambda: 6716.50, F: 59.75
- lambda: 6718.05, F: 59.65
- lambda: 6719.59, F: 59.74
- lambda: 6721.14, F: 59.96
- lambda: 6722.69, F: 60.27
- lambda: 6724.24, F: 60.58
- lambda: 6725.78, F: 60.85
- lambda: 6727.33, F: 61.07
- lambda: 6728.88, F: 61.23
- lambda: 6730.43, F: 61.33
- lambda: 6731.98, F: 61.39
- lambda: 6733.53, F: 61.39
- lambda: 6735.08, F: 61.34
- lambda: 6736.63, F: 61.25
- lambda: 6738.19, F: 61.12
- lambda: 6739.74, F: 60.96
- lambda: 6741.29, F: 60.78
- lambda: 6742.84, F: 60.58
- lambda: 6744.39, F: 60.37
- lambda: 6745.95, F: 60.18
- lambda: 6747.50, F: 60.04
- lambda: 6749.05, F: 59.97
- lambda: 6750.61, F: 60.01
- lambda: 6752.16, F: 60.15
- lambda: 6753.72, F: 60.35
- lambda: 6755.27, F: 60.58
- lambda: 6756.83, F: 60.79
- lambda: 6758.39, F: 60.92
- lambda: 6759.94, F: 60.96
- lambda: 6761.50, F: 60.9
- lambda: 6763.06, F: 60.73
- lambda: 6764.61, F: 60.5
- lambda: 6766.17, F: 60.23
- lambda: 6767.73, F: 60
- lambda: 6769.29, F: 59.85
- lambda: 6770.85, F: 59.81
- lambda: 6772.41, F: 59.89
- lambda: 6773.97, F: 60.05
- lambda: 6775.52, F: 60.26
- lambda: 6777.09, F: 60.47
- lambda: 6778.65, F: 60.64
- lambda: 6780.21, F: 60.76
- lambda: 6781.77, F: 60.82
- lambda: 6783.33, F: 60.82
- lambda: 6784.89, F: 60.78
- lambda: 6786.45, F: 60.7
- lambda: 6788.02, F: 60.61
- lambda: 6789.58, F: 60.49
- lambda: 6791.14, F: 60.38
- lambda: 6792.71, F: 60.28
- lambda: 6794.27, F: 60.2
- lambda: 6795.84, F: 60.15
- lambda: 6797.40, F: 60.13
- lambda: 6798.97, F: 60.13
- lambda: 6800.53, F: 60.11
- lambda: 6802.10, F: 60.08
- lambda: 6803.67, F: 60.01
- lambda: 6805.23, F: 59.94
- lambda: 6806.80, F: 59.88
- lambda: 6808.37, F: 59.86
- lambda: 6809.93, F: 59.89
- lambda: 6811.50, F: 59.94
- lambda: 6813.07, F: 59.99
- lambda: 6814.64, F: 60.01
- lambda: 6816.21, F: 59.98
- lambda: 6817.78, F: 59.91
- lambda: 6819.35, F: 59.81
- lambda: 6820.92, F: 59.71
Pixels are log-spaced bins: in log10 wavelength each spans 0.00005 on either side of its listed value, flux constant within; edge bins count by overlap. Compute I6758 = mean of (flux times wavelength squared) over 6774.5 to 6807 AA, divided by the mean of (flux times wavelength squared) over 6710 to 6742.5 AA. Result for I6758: 1.01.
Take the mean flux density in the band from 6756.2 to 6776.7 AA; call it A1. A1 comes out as 60.4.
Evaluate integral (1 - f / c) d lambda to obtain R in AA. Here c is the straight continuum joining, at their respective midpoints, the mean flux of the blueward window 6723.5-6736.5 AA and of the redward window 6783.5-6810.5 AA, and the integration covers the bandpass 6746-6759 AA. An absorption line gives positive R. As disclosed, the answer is 0.1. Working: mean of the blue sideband 61.2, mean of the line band 60.3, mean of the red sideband 60.2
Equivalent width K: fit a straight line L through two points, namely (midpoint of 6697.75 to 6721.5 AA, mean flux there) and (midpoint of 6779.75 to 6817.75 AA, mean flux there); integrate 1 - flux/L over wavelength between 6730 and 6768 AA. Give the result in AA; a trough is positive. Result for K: -0.1 AA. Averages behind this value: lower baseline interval 60.8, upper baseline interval 60.2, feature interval 60.7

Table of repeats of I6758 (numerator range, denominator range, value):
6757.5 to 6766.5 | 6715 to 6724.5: 1.03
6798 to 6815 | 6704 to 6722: 1.02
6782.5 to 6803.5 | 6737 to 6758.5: 1.01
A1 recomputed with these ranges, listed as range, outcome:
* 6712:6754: 60.5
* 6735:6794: 60.5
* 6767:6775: 60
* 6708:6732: 60.6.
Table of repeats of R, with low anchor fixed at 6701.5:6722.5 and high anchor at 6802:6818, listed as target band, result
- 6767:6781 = 0.00 AA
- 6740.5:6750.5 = 0.02 AA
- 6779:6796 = -0.13 AA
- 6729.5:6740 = -0.14 AA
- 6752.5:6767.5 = -0.08 AA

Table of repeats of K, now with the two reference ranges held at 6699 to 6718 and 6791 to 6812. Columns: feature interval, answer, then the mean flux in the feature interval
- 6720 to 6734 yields 0.0 AA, 60.9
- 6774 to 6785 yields -0.1 AA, 60.6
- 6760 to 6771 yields 0.0 AA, 60.3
